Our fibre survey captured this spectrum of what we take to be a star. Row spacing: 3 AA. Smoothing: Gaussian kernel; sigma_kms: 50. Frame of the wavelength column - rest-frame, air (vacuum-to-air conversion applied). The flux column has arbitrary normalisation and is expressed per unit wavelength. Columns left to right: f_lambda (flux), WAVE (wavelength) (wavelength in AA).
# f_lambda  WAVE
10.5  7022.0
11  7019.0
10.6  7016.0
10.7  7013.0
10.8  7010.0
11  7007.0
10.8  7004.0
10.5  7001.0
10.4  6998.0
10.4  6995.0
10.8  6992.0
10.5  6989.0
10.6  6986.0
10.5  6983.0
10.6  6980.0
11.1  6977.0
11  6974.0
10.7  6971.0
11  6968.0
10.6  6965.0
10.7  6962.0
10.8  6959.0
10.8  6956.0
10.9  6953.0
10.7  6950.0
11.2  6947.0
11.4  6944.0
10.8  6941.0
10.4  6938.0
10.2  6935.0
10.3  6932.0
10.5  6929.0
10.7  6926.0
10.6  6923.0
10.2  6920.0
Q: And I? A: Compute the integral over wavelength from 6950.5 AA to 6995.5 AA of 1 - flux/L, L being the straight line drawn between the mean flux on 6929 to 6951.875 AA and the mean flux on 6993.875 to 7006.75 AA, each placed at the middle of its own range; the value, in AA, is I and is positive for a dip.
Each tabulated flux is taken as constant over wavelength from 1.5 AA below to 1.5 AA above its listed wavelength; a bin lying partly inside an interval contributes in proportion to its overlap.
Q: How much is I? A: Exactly -0.45 AA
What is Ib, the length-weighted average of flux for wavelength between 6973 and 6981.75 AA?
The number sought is 10.9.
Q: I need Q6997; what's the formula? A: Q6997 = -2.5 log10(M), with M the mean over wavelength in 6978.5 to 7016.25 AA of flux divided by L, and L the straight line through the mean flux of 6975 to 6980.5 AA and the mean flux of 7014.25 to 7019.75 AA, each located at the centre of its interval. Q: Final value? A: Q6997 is 0.02 mag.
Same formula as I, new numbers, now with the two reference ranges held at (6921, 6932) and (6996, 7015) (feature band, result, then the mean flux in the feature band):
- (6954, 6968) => -0.2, 10.8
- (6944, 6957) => -0.5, 11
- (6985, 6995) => 0.1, 10.6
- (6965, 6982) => -0.3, 10.8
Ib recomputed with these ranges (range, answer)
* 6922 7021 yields 10.7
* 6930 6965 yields 10.7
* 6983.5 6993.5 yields 10.6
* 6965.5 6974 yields 10.8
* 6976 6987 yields 10.7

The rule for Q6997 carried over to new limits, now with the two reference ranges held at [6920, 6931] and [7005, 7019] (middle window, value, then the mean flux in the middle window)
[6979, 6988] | 0.02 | 10.6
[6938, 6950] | -0.04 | 11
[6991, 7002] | 0.02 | 10.5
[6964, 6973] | -0.01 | 10.8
